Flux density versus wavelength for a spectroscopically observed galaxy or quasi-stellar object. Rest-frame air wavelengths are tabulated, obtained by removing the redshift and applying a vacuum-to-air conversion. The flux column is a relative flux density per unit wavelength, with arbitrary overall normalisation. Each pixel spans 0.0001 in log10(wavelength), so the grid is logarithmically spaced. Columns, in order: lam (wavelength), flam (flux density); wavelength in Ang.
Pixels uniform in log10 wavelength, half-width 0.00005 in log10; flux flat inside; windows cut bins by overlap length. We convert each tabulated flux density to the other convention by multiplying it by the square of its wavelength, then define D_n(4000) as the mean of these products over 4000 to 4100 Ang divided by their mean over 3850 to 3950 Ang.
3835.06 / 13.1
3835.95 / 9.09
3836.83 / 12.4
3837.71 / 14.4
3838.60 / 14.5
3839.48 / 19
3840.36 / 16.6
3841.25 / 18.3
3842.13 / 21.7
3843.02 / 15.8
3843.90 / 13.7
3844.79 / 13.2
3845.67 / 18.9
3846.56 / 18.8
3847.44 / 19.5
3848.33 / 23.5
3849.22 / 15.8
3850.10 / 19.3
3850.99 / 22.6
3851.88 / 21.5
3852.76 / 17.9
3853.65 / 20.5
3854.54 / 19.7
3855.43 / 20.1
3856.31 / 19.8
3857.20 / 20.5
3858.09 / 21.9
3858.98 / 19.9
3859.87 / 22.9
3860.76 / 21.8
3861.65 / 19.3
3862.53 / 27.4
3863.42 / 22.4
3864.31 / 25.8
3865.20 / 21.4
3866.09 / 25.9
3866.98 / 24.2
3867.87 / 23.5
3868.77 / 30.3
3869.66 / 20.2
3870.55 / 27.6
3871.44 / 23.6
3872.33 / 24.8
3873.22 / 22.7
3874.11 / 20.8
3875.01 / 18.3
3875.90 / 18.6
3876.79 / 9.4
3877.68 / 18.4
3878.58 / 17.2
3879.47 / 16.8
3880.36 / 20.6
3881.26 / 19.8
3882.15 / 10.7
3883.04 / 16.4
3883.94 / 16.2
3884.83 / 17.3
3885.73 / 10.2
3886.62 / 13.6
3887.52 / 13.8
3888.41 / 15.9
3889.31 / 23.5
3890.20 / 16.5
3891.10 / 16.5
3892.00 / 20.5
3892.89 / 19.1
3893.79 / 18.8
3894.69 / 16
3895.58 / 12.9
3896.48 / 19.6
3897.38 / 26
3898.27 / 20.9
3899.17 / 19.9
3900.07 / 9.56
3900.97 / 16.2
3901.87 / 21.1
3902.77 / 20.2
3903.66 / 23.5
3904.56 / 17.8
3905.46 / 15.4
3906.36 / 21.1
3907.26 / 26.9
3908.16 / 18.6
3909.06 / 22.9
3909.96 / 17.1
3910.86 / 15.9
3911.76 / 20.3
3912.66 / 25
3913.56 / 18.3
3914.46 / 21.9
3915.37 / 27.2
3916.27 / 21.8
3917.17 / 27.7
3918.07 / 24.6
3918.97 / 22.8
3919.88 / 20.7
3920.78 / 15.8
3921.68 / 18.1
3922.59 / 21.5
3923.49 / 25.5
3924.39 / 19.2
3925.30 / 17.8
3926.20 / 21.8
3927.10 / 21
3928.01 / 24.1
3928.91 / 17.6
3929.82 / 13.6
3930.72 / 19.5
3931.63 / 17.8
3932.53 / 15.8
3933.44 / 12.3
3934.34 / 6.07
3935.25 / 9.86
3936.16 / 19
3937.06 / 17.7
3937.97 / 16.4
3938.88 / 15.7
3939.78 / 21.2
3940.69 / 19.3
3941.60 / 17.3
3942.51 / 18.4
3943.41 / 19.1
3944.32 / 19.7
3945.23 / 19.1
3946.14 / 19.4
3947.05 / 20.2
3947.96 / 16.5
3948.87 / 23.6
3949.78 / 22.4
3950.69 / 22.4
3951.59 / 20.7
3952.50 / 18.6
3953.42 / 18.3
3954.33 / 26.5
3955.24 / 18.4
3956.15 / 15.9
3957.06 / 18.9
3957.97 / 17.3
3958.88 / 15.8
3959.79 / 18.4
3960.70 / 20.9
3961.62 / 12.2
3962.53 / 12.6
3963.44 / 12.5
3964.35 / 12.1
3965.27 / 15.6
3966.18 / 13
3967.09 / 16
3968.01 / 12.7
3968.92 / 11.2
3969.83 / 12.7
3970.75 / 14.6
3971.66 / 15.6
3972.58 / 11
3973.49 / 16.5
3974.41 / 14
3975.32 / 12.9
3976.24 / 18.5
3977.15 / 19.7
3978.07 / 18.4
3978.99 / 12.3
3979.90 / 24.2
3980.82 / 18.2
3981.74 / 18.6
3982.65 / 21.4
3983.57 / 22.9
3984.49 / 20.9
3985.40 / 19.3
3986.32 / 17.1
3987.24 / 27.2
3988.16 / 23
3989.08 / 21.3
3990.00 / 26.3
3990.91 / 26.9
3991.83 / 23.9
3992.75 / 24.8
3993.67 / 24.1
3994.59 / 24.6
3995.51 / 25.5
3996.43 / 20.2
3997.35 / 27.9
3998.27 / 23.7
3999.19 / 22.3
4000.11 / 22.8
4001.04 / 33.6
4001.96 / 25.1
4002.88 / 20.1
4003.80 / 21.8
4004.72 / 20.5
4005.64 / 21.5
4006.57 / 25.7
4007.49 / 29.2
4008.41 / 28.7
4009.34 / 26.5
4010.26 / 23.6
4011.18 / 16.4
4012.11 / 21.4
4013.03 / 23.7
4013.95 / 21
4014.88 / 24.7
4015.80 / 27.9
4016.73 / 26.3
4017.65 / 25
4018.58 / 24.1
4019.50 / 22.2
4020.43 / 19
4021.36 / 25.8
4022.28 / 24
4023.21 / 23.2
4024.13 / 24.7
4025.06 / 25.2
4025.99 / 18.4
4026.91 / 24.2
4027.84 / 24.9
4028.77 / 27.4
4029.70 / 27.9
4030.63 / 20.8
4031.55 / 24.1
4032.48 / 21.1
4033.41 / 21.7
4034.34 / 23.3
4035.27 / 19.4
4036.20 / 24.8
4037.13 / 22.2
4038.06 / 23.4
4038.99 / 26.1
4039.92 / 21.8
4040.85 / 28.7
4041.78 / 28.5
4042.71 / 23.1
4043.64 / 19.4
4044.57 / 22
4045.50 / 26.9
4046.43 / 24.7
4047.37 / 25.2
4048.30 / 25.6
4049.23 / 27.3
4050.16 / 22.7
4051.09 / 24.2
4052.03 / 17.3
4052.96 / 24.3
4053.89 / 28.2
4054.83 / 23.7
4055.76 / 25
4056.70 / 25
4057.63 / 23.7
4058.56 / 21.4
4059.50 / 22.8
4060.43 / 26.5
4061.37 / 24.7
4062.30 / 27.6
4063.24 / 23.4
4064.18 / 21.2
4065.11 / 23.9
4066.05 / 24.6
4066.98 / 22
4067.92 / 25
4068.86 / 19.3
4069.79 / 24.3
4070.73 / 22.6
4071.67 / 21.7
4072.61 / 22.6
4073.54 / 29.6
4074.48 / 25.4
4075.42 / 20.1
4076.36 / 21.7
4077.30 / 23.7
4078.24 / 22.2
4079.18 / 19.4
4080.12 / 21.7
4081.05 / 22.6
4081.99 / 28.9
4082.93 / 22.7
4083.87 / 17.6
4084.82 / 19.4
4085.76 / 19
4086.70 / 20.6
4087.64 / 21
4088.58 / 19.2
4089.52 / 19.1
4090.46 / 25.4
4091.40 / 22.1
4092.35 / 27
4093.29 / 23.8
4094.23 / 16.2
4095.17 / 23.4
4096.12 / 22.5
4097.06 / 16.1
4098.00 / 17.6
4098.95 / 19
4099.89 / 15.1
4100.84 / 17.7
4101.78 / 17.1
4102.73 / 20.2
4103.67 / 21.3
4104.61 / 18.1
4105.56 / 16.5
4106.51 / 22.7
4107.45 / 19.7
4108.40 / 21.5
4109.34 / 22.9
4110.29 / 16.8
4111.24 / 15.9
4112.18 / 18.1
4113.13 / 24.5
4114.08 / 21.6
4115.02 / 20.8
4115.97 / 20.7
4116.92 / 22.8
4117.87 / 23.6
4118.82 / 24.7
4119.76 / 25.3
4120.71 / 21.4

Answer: 1.28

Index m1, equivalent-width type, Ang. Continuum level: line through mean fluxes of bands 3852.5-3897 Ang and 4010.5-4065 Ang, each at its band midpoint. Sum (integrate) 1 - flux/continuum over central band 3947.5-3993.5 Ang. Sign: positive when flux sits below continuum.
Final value 7.8 Ang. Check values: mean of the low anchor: 19.6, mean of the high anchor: 23.8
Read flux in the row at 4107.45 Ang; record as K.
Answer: 19.7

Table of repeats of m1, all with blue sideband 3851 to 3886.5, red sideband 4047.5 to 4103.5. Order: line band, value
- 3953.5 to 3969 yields 3.79 Ang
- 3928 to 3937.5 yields 2.54 Ang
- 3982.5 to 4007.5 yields -2.38 Ang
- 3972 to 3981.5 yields 2.13 Ang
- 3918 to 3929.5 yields 0.17 Ang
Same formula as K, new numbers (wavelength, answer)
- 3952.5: 18.6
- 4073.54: 29.6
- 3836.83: 12.4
